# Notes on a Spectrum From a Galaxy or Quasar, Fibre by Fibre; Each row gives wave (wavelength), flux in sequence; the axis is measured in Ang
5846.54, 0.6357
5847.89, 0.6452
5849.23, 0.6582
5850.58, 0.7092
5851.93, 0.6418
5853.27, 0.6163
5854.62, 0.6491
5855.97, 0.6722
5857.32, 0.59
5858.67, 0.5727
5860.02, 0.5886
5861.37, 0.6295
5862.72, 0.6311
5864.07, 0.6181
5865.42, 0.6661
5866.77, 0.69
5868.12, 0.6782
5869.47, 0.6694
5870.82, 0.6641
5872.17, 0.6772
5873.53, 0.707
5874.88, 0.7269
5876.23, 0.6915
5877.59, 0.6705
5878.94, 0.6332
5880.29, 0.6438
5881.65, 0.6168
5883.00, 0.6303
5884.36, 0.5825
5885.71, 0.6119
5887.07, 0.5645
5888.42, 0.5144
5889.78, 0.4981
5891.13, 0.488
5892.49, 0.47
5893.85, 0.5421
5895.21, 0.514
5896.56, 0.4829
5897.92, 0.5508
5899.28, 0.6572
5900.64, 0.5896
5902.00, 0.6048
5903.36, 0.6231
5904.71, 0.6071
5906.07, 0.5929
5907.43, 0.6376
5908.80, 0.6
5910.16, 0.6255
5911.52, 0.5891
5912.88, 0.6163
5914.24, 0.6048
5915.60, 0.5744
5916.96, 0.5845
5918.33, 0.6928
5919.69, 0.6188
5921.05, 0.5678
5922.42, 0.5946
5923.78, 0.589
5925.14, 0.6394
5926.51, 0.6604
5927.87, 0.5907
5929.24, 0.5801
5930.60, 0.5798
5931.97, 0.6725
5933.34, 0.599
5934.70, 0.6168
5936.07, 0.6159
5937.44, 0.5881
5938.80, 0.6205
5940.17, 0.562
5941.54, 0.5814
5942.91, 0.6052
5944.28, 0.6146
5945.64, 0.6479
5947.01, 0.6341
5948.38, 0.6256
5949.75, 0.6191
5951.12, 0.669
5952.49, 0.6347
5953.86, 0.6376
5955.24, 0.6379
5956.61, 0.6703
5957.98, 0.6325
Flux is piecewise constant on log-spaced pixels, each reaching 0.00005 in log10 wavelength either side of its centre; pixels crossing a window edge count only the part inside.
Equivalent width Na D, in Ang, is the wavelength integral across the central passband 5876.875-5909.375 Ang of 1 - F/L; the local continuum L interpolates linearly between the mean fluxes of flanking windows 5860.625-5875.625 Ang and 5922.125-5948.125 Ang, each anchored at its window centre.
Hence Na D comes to 3.4 Ang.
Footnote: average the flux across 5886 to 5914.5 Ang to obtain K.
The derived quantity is 0.57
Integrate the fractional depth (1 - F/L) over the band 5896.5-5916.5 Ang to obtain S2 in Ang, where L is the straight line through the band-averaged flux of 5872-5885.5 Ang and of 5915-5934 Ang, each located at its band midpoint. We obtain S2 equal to 0.9 Ang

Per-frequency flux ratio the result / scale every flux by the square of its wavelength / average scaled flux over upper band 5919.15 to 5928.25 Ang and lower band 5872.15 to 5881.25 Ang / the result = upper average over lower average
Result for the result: 0.92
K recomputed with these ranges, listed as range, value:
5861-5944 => 0.609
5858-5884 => 0.652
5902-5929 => 0.61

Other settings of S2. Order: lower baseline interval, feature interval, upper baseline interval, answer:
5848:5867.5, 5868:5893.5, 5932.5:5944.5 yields 0.51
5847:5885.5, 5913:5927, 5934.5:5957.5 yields 0.42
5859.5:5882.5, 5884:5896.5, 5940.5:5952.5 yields 2.35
